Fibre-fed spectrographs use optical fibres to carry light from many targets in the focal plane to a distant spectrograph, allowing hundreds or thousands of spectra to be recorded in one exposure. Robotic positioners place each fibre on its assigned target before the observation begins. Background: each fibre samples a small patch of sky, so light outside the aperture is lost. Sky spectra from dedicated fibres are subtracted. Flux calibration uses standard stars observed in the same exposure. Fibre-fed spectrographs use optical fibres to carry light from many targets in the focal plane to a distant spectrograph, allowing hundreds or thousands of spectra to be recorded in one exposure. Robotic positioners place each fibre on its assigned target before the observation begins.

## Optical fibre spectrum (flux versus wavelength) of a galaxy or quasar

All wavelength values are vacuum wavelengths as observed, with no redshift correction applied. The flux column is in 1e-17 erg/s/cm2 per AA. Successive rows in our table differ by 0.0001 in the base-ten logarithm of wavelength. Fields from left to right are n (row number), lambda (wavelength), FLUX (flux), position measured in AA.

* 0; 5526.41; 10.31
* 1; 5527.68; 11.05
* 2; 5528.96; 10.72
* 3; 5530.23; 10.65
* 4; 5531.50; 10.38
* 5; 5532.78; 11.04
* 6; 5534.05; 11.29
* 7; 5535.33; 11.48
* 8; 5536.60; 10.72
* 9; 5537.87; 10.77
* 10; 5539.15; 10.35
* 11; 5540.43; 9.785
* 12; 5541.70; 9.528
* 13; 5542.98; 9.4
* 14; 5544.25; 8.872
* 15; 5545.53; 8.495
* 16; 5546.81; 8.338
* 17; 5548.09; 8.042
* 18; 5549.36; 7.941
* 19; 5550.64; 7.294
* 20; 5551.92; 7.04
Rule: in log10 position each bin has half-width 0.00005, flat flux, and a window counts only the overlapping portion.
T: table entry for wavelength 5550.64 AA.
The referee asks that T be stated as 7.294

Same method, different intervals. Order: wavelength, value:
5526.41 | 10.31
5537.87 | 10.77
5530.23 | 10.65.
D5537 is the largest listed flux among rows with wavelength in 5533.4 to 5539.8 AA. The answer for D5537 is 11.48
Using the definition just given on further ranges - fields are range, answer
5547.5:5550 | 8.042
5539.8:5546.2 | 9.785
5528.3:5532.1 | 10.72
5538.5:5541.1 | 10.35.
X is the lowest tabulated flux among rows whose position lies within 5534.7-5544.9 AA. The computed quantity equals 8.872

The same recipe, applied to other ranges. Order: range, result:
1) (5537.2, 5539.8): 10.35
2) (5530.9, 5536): 10.38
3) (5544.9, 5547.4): 8.338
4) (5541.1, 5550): 7.941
